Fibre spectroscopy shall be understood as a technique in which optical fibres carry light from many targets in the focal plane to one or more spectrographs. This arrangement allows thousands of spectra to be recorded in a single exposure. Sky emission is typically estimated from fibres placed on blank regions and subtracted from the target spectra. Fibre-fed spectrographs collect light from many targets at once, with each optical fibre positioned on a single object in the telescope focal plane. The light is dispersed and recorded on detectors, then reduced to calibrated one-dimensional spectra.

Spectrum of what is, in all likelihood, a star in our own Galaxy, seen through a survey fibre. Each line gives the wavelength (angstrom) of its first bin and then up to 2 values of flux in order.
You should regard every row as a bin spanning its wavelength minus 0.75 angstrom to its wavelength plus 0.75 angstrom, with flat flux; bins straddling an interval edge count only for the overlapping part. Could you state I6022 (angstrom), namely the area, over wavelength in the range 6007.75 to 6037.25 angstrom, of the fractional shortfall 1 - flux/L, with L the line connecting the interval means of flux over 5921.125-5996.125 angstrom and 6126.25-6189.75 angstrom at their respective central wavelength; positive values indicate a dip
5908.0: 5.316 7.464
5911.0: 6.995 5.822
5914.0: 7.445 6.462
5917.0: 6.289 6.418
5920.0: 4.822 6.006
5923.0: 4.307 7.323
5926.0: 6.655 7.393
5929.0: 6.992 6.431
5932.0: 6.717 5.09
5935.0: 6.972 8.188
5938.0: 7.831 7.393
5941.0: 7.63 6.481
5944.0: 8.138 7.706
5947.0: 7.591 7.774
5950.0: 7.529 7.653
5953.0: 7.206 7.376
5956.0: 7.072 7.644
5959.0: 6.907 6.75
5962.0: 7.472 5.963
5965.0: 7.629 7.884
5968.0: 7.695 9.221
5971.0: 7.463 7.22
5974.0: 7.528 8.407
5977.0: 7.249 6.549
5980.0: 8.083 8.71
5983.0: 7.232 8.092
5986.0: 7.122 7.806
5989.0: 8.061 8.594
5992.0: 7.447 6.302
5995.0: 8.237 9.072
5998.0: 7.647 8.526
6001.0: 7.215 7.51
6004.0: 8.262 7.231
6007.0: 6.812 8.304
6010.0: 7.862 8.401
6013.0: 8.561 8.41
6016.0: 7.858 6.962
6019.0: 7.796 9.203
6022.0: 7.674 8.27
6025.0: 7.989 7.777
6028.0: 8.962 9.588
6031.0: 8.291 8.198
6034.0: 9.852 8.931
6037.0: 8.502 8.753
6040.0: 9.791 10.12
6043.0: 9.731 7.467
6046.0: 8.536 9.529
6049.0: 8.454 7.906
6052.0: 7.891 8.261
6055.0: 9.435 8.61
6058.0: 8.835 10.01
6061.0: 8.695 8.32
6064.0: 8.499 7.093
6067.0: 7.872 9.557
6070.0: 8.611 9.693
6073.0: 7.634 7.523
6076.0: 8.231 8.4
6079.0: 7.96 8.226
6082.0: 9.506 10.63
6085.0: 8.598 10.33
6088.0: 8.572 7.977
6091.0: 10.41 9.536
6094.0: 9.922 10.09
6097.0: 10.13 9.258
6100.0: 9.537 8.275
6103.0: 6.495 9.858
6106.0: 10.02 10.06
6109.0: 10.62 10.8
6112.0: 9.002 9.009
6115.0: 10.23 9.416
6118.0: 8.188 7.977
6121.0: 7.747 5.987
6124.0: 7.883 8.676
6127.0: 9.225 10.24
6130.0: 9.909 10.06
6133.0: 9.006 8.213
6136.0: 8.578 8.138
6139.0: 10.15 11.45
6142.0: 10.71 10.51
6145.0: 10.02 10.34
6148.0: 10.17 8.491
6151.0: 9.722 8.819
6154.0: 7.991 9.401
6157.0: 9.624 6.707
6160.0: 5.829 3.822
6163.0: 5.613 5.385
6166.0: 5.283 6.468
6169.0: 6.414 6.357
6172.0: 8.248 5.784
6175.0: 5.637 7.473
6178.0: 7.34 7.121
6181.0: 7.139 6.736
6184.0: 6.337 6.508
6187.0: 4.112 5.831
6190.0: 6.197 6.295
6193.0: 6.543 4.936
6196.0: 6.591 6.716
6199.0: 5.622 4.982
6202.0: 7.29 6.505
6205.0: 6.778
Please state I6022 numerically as -3.3 angstrom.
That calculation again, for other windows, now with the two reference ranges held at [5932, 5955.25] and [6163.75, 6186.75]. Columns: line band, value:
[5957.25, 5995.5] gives -1.88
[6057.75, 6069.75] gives -2.94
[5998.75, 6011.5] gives -1.13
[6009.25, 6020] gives -1.39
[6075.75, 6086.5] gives -3.28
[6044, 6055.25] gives -2.35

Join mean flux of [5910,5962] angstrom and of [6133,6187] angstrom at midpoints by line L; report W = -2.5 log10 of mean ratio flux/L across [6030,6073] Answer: -0.19 mag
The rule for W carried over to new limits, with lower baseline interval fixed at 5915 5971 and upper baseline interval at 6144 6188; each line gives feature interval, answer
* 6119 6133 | -0.20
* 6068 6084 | -0.21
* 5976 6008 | -0.09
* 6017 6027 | -0.13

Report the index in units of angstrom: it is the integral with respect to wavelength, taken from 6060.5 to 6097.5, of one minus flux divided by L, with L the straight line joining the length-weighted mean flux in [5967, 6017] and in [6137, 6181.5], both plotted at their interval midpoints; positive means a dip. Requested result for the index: -4.8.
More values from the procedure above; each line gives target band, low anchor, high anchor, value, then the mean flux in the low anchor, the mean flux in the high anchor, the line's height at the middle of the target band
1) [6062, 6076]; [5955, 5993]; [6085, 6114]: 1.1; 7.58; 9.45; 9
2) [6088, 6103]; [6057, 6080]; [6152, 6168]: -2.4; 8.46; 6.79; 7.97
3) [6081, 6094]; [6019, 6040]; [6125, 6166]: -1.2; 8.63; 8.71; 8.67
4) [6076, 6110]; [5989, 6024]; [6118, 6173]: -4.7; 7.92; 8.3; 8.15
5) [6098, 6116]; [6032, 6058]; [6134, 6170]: -2.0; 8.83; 8.23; 8.48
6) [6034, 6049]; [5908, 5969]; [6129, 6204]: -3.9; 6.97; 7.47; 7.2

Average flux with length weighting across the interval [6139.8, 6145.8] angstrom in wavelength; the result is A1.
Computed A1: 10.7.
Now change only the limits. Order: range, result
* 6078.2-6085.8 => 8.99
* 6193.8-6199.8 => 5.97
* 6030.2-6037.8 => 8.76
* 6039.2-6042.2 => 9.93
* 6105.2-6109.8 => 10.2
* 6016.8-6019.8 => 7.42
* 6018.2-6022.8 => 8.21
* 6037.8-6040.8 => 9.29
